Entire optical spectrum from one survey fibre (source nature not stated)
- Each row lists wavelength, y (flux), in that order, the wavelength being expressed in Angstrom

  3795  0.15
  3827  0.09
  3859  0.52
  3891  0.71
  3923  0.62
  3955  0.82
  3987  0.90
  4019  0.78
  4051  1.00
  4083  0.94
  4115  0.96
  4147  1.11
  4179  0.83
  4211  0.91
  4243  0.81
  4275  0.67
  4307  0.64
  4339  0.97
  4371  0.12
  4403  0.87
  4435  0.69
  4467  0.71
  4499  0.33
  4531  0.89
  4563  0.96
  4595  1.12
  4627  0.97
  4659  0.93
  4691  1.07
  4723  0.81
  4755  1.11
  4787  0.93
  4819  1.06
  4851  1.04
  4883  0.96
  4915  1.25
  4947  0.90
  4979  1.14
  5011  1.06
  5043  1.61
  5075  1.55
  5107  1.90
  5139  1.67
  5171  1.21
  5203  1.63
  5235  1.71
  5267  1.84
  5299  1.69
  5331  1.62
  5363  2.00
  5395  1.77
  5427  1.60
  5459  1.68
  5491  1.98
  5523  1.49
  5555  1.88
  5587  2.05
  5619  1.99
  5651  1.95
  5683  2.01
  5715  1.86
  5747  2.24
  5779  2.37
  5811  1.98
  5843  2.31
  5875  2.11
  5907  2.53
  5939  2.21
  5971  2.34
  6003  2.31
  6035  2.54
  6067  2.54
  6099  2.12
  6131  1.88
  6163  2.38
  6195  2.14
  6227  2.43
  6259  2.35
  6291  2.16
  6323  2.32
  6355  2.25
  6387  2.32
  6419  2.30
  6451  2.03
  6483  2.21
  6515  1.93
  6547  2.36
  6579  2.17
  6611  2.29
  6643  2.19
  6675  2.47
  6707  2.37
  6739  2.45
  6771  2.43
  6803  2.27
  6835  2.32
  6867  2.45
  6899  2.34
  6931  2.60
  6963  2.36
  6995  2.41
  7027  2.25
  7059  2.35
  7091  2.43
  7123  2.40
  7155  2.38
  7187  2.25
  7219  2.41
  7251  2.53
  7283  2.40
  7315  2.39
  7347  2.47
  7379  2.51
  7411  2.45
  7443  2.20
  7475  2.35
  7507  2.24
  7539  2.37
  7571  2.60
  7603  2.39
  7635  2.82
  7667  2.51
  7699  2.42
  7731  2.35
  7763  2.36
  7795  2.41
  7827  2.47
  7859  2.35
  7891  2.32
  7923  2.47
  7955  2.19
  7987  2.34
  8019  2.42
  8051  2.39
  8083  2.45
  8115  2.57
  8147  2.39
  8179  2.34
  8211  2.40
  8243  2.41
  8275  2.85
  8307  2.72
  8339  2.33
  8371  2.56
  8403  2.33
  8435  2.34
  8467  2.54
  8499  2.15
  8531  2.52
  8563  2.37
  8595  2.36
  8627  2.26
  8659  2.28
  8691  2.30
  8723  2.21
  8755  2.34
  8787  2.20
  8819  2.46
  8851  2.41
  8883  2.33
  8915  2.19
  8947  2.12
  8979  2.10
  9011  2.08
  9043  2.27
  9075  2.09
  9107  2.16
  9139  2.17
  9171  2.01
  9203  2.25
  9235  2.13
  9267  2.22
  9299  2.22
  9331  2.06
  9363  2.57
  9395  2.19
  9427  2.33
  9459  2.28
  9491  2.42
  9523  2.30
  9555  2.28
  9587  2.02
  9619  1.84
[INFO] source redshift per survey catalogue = 0.260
